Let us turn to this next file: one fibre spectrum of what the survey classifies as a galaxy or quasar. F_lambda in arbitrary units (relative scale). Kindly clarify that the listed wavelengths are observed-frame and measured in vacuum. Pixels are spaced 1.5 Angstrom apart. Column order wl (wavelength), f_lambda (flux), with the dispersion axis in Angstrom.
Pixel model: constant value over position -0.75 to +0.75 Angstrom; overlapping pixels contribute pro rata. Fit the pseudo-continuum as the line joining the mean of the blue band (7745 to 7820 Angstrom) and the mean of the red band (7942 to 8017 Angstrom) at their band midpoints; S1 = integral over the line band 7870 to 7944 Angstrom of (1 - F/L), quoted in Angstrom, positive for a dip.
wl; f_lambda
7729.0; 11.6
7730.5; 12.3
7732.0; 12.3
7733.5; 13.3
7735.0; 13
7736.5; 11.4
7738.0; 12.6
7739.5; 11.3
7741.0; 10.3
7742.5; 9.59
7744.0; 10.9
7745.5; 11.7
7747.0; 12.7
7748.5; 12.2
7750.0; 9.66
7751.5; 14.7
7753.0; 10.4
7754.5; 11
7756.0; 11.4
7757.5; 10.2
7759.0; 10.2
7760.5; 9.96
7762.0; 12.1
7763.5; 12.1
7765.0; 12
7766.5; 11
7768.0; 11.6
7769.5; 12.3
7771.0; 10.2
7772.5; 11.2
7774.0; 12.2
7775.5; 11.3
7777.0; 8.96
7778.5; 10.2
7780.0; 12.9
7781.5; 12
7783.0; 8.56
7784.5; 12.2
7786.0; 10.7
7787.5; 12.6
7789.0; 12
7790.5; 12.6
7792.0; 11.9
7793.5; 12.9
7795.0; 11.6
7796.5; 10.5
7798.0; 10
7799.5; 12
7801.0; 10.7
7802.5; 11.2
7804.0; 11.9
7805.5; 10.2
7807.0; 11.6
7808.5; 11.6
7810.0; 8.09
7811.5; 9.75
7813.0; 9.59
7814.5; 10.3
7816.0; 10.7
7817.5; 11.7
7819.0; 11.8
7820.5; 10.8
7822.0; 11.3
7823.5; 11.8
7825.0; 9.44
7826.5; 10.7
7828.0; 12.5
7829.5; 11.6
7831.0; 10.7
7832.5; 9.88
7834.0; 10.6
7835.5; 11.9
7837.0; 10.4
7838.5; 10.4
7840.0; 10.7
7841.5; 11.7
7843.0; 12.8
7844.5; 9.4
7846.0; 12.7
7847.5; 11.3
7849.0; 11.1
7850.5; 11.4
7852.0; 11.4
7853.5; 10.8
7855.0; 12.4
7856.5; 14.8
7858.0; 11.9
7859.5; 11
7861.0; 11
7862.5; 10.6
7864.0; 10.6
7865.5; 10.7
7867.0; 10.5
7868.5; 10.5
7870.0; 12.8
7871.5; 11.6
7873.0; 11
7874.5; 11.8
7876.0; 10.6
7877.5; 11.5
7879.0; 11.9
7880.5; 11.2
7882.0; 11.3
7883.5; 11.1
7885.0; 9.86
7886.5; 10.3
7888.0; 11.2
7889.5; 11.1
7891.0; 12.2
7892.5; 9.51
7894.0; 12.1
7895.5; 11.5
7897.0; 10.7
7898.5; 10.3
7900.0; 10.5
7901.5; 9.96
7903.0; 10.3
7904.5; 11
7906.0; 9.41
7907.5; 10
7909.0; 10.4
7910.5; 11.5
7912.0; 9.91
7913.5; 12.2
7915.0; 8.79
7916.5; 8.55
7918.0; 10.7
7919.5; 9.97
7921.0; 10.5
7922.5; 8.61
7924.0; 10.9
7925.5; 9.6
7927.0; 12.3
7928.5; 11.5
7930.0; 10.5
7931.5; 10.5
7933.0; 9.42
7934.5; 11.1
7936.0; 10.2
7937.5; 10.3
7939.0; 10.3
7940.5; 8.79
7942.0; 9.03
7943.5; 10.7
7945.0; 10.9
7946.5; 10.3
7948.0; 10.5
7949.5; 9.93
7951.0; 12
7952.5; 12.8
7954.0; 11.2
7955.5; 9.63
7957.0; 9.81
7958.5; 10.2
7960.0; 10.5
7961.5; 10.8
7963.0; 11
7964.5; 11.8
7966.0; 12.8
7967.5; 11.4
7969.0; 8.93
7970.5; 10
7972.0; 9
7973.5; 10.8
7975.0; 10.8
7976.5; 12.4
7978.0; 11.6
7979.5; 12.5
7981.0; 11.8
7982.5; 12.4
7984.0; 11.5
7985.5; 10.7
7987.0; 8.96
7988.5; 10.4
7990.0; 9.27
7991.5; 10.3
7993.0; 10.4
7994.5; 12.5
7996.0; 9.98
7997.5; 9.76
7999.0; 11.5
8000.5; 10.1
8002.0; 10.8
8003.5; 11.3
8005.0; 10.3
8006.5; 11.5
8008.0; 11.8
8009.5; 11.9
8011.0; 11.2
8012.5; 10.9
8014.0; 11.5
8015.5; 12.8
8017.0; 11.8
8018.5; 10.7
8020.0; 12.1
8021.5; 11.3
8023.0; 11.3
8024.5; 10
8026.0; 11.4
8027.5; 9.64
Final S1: 2.9 Angstrom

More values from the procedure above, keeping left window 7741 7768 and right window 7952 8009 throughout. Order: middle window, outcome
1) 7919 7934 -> 0.8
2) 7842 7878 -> -1.1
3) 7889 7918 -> 1.3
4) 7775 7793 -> -0.2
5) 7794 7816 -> 1.0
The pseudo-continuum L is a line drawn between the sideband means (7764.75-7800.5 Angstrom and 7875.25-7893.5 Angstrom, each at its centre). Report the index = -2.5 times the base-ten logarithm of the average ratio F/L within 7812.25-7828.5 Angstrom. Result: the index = 0.03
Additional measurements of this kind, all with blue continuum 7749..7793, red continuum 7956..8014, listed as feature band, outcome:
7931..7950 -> 0.09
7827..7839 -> 0.02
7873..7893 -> 0.00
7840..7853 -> -0.02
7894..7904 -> 0.04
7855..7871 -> -0.03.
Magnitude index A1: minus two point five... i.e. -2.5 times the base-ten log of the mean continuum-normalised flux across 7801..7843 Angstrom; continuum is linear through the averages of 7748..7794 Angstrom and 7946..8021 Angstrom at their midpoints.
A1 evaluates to 0.04 mag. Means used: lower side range 11.4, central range 10.9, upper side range 11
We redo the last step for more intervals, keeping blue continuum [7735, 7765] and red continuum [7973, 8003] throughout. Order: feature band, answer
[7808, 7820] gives 0.081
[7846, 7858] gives -0.073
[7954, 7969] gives 0.017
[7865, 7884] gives -0.015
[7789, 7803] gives -0.024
